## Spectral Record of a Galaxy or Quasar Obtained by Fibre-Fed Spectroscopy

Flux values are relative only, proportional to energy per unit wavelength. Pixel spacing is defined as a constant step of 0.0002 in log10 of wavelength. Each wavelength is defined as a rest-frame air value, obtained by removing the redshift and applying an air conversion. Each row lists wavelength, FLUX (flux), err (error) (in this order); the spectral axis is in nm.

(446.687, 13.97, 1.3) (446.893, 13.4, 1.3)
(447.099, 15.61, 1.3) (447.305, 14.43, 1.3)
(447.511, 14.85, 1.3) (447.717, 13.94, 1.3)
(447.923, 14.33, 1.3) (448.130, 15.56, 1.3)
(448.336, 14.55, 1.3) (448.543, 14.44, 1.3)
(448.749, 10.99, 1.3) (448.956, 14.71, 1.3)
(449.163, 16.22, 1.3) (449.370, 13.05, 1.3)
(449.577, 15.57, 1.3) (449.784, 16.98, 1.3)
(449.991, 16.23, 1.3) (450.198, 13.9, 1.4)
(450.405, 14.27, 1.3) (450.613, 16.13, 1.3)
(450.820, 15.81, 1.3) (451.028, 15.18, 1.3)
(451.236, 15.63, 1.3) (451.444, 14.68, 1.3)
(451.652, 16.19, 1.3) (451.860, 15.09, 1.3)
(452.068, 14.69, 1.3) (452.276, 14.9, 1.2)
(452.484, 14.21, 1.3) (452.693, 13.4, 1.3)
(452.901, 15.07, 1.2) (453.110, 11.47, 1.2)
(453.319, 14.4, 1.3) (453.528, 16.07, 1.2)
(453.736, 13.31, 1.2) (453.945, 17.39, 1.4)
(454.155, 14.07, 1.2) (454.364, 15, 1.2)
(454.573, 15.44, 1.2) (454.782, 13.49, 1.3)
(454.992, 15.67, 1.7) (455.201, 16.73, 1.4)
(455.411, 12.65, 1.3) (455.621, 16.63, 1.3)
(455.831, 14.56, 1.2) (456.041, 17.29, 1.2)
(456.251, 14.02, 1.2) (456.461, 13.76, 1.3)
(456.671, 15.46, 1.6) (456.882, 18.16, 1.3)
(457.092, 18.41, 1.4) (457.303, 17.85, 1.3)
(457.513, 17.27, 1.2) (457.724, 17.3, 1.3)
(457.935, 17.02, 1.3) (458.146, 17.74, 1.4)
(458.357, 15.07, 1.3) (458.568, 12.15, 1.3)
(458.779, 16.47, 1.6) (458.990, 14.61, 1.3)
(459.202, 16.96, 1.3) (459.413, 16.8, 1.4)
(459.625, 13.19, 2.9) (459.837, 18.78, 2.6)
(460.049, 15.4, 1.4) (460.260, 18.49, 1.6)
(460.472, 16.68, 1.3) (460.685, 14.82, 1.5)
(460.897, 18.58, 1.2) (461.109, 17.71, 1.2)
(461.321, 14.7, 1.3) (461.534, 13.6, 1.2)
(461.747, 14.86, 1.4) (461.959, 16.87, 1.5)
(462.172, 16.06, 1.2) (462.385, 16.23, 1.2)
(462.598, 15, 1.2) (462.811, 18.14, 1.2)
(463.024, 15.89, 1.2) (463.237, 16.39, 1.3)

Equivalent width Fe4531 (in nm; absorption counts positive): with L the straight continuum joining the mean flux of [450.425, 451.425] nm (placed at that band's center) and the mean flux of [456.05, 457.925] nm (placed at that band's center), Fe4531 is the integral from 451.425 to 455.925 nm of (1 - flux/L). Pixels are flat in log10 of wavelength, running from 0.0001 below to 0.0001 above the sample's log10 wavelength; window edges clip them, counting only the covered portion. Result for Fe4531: 0.338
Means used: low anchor 15.5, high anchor 16.6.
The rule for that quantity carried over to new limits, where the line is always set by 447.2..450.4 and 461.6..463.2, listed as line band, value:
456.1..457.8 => -0.11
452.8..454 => 0.05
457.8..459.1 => 0.01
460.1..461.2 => -0.09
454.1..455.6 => 0.04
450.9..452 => -0.03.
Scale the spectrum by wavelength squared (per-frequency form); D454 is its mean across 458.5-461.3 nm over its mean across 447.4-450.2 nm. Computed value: 1.2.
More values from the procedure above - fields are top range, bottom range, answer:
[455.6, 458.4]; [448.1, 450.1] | 1.15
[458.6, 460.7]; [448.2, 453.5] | 1.14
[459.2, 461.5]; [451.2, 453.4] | 1.18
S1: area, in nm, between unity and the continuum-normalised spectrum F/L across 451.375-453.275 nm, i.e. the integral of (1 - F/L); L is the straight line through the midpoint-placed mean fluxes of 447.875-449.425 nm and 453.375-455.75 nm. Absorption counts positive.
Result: 0.05 nm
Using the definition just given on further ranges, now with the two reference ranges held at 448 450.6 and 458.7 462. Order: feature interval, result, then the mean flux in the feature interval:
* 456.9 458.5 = -0.14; 17.2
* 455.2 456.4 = 0.03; 15.1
